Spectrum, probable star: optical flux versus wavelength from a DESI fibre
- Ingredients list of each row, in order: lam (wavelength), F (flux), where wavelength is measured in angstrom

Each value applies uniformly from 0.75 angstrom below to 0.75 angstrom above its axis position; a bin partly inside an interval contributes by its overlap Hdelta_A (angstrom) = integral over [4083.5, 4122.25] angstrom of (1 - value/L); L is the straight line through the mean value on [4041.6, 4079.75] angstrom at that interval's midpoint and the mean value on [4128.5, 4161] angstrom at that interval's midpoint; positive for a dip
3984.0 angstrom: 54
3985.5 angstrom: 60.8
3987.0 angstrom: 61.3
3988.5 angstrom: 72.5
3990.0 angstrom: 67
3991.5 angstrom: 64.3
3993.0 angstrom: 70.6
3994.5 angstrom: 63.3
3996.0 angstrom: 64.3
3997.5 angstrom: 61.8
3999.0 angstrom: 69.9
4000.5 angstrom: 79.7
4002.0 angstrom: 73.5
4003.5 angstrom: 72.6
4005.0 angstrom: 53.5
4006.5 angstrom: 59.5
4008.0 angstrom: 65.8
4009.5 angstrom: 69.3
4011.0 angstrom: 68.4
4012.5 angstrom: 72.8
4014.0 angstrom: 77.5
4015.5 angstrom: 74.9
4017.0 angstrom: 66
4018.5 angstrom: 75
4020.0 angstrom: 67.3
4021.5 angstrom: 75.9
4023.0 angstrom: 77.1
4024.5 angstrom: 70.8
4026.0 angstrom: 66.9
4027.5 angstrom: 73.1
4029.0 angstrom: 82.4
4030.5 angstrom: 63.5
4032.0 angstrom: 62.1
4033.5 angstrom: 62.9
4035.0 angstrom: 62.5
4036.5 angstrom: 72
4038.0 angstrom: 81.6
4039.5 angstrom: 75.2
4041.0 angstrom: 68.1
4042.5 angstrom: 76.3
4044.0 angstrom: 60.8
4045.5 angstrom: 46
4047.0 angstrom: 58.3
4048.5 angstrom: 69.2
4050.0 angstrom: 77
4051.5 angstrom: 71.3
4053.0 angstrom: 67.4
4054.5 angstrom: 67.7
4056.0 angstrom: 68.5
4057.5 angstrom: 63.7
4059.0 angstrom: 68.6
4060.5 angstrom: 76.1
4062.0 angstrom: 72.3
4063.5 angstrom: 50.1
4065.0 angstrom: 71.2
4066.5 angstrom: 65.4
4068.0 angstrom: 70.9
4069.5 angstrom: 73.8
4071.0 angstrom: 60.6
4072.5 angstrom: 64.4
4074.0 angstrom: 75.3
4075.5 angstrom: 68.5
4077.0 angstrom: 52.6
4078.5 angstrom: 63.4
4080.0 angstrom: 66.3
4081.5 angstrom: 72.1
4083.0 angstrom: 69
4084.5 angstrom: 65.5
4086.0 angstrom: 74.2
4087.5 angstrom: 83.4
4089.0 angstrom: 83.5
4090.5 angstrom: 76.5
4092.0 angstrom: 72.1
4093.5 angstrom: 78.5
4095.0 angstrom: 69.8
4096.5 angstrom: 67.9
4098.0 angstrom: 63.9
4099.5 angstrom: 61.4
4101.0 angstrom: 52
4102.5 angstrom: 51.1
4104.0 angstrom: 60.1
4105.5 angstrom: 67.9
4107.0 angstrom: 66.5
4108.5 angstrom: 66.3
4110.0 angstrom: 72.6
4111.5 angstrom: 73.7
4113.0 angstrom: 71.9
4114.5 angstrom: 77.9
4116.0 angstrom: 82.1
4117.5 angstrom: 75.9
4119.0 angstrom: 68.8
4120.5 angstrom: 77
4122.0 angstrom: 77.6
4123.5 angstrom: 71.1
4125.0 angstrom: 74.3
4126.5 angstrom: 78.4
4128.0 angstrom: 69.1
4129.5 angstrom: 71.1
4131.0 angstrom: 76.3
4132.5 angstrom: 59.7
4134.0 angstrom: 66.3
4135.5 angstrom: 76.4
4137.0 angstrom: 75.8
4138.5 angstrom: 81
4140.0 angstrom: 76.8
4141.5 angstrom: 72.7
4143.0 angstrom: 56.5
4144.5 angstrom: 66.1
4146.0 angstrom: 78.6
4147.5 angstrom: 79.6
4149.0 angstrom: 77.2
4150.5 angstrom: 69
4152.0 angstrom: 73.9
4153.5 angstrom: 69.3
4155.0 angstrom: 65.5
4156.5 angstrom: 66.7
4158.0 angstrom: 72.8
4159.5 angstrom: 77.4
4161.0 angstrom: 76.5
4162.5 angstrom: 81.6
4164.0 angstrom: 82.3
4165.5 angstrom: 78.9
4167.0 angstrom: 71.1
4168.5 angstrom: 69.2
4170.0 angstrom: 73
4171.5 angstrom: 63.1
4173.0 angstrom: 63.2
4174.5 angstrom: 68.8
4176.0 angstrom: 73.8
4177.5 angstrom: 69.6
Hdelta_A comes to -0.8 angstrom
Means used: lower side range 66.4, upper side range 71.9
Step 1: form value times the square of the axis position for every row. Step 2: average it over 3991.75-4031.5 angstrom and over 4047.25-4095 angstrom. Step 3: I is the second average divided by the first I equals 1.03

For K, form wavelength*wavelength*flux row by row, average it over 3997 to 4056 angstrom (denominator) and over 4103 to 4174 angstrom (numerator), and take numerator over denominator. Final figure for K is 1.10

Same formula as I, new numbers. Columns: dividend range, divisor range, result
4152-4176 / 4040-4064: 1.14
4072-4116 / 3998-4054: 1.03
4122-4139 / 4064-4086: 1.11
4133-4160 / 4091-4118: 1.08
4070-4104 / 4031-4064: 1.03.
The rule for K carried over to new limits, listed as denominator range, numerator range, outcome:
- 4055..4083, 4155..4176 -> 1.13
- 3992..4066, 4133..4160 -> 1.11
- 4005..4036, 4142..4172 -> 1.12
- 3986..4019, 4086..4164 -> 1.12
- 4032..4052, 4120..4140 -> 1.14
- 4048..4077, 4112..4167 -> 1.12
